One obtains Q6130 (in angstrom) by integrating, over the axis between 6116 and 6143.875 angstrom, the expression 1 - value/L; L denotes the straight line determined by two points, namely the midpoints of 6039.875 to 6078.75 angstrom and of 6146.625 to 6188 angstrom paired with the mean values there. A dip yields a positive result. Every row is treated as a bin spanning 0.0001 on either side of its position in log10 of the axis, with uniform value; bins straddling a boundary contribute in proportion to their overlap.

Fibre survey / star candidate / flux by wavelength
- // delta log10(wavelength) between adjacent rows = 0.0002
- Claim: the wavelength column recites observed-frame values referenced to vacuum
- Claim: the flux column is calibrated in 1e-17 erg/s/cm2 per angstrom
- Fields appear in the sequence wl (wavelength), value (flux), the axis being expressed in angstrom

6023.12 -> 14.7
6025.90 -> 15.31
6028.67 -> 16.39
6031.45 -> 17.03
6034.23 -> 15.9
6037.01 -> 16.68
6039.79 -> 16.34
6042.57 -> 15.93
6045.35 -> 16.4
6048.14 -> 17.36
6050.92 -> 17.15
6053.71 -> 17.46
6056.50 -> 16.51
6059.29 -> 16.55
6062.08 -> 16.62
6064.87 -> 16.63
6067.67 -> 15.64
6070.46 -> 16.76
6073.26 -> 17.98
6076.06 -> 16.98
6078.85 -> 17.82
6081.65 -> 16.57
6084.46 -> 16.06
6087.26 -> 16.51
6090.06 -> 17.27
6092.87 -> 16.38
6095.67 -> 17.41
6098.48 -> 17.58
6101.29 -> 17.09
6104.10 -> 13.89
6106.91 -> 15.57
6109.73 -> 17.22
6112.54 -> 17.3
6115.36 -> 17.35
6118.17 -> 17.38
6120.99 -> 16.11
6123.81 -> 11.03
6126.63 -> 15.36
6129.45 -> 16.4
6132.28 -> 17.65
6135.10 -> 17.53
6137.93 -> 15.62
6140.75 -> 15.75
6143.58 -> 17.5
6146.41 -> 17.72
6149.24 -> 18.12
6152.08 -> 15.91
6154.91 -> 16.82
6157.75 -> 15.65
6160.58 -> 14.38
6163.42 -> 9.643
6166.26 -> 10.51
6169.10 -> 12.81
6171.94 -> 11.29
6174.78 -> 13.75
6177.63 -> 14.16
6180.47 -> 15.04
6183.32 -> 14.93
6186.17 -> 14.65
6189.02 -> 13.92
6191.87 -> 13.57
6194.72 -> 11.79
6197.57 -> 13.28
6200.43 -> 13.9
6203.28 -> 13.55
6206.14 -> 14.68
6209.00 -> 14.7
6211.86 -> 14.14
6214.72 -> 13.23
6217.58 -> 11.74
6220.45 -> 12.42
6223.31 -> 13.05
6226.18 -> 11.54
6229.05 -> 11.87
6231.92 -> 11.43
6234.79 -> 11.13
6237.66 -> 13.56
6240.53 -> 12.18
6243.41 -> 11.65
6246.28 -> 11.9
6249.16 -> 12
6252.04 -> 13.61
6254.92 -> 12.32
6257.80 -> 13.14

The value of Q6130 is -1.7 angstrom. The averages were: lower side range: 16.8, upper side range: 14.2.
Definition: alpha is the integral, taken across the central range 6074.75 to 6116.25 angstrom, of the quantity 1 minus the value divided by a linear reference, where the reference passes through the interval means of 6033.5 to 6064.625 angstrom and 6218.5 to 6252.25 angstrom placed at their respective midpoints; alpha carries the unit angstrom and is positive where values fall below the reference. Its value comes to -3.23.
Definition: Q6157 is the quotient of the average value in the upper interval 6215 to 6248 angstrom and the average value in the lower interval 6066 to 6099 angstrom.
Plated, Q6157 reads 0.72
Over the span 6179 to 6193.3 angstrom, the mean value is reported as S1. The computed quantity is 14.4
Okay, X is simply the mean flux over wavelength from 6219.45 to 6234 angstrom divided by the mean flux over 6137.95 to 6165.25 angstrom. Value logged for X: 0.77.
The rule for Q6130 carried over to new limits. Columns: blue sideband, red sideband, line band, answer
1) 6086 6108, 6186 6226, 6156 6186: 2.18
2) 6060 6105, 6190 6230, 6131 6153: -2.85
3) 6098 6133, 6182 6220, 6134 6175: 0.38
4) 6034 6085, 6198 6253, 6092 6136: -2.54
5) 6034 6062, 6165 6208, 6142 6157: -2.93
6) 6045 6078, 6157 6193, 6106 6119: -1.45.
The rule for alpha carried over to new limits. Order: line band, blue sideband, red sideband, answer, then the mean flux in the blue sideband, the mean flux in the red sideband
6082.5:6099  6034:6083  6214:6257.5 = -0.9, 16.8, 12.2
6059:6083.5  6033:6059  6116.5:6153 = -0.4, 16.6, 16.3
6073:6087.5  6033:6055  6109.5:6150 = -0.3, 16.7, 16.5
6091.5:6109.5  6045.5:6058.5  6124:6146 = 0.2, 17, 16.3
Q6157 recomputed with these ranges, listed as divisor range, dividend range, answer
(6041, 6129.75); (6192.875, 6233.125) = 0.79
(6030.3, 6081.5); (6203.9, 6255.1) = 0.75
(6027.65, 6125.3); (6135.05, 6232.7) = 0.85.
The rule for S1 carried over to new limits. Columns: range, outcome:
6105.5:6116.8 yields 16.9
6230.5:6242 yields 12.1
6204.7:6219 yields 13.7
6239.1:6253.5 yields 12.3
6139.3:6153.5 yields 17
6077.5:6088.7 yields 16.7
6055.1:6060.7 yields 16.5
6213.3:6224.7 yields 12.6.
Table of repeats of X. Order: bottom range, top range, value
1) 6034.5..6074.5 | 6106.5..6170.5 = 0.94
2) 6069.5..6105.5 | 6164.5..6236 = 0.78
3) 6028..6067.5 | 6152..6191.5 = 0.83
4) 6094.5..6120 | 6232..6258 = 0.74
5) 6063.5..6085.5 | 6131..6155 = 1.01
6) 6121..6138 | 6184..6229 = 0.85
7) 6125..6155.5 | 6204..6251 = 0.75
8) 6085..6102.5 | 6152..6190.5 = 0.81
